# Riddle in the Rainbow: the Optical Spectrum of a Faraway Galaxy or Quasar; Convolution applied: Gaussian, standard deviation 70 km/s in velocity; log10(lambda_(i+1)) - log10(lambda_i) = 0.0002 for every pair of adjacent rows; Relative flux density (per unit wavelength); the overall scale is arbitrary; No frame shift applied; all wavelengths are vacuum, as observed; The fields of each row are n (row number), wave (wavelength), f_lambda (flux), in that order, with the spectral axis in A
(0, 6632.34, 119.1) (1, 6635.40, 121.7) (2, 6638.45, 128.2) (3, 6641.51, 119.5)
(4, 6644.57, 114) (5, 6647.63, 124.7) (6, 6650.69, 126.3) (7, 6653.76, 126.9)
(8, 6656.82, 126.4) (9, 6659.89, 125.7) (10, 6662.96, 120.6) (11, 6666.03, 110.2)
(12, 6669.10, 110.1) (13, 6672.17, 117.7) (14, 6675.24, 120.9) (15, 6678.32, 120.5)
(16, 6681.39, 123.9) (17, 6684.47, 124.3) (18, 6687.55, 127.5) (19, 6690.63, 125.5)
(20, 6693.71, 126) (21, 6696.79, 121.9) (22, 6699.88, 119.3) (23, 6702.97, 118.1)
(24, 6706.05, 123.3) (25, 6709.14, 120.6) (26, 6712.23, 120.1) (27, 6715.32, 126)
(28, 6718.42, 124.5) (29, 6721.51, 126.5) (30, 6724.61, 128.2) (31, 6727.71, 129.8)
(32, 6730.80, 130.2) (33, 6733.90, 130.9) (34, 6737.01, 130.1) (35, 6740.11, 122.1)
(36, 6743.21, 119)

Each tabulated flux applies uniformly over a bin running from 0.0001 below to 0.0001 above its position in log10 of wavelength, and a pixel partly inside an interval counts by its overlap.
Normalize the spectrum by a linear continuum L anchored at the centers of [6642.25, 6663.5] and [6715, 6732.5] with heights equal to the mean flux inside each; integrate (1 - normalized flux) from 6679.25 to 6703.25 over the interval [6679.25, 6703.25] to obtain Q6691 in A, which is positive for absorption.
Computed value 0.4 A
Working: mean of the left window 123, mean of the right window 128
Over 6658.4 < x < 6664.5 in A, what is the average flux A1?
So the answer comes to 123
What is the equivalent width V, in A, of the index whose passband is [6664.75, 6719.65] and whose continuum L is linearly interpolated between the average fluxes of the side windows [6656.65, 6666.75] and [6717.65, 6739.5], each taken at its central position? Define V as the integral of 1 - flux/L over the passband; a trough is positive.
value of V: 1.4 A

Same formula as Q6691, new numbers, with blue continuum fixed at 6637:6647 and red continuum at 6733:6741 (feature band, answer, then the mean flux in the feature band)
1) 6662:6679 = 0.9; 116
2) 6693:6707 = 0.4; 121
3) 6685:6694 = -0.1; 126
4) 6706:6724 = 0.3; 124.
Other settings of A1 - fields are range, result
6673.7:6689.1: 123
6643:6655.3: 123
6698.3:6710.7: 120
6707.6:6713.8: 120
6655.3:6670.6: 119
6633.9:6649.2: 122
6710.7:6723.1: 124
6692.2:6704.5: 121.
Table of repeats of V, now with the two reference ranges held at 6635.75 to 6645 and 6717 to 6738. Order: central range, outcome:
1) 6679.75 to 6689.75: -0.01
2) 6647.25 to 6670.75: 0.35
